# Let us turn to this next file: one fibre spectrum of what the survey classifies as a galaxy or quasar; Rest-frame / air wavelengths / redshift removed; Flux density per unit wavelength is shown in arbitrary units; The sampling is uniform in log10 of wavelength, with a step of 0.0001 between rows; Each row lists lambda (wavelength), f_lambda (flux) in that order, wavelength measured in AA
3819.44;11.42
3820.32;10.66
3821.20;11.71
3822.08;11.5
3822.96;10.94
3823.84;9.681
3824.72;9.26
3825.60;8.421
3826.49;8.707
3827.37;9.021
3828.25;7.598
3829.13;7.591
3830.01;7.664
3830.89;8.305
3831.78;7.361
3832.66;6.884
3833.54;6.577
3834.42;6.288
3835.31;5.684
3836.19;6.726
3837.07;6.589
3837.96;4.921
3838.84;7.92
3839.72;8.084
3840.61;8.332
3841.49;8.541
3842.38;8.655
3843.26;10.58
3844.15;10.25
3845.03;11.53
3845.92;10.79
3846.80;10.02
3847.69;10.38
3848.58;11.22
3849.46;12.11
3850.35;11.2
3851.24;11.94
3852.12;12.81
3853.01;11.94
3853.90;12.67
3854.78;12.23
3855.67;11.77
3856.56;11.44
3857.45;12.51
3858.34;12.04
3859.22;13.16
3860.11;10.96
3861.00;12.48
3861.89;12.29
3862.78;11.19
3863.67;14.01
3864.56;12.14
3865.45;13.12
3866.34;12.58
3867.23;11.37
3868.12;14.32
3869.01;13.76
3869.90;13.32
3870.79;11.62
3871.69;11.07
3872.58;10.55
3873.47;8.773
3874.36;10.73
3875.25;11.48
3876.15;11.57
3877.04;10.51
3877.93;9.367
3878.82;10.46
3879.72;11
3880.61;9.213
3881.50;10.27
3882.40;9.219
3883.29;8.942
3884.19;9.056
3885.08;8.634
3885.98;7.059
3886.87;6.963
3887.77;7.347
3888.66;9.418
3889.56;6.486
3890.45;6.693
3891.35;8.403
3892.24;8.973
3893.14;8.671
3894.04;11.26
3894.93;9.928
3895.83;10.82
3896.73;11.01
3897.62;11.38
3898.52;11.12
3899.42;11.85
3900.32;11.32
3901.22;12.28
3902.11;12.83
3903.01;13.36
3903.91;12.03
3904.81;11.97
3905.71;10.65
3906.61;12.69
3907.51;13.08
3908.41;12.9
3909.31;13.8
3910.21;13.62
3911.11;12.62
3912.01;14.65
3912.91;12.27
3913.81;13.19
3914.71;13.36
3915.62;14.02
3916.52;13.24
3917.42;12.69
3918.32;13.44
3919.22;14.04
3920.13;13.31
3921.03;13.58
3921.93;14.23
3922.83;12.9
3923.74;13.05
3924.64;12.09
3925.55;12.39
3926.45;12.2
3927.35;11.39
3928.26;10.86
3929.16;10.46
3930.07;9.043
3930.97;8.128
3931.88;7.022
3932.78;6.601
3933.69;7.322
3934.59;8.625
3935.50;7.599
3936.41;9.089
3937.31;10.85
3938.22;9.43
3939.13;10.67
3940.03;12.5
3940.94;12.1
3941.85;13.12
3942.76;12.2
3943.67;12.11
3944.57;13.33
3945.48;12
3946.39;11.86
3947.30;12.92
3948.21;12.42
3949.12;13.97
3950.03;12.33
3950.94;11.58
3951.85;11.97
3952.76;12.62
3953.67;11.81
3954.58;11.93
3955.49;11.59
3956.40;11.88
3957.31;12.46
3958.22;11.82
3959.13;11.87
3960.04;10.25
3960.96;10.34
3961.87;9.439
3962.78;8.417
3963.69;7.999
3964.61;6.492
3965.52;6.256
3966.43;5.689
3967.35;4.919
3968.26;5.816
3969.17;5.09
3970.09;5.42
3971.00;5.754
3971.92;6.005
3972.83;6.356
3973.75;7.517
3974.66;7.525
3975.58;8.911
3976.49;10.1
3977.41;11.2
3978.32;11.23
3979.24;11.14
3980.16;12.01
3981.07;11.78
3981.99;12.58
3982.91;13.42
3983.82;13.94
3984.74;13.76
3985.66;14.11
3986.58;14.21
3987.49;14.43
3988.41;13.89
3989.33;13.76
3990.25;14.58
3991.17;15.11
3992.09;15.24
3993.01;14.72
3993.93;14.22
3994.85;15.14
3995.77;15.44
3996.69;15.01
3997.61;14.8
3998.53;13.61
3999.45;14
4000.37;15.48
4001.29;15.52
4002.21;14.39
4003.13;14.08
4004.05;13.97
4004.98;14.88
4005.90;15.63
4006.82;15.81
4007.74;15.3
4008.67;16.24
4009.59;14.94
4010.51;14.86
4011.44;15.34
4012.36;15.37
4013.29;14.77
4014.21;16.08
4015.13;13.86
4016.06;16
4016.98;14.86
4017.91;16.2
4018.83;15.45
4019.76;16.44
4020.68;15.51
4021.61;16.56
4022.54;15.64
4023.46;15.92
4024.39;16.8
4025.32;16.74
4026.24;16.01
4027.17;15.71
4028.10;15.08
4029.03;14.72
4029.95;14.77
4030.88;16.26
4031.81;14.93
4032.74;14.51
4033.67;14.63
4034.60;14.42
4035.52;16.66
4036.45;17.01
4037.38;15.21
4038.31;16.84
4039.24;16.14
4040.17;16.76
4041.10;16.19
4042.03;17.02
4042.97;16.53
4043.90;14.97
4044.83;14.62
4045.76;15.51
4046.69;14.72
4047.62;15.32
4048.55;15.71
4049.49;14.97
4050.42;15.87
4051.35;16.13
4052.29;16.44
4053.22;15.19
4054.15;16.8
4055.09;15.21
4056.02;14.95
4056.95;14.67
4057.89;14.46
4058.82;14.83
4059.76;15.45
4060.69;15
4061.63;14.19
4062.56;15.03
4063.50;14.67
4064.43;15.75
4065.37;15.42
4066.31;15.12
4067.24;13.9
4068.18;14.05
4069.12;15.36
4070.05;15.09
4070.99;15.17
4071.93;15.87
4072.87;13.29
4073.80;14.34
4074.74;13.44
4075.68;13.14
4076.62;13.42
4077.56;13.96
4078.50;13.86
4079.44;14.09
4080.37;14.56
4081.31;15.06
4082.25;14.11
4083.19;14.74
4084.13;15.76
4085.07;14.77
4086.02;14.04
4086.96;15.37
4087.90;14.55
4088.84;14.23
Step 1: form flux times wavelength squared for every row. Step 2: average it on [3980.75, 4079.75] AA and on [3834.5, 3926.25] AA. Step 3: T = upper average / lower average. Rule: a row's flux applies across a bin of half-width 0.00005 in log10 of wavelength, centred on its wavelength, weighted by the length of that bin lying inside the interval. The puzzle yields 1.5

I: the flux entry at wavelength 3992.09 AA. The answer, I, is 15.24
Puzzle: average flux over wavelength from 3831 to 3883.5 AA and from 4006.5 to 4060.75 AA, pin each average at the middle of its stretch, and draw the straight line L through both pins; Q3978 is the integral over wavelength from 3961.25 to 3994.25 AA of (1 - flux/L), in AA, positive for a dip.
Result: 8.7 AA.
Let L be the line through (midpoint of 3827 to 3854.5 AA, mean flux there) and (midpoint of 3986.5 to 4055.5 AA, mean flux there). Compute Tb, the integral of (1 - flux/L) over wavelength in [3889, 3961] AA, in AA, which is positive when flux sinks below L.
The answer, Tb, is 2.7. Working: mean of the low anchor 9.06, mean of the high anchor 15.4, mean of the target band 11.5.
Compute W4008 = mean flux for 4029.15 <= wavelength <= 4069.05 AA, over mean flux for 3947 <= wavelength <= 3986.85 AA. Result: 1.5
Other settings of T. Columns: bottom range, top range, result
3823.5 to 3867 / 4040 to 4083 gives 1.67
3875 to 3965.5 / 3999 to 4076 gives 1.47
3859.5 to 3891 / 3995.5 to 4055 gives 1.59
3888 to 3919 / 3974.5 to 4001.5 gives 1.20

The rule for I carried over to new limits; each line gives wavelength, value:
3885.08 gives 8.634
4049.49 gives 14.97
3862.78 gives 11.19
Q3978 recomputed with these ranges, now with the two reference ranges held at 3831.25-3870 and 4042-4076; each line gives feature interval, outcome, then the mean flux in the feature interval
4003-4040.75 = -3.4 AA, 15.6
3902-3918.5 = -1.6 AA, 13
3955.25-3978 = 8.2 AA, 8.35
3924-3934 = 1.9 AA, 9.87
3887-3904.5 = 2.0 AA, 10.2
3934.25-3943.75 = 1.3 AA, 10.7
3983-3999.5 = -1.0 AA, 14.4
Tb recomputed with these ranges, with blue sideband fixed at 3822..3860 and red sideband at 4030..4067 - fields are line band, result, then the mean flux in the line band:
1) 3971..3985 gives 3.32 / 10.3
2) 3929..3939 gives 2.98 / 8.57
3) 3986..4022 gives -2.04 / 15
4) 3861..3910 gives -0.17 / 10.9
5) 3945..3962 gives 1.16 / 11.9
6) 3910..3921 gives -1.58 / 13.4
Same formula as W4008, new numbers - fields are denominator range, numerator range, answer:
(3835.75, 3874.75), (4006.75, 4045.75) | 1.42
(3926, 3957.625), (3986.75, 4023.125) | 1.37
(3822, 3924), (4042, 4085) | 1.39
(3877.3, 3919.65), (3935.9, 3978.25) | 0.91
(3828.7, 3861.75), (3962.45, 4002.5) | 1.16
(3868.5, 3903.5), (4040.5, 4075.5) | 1.49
